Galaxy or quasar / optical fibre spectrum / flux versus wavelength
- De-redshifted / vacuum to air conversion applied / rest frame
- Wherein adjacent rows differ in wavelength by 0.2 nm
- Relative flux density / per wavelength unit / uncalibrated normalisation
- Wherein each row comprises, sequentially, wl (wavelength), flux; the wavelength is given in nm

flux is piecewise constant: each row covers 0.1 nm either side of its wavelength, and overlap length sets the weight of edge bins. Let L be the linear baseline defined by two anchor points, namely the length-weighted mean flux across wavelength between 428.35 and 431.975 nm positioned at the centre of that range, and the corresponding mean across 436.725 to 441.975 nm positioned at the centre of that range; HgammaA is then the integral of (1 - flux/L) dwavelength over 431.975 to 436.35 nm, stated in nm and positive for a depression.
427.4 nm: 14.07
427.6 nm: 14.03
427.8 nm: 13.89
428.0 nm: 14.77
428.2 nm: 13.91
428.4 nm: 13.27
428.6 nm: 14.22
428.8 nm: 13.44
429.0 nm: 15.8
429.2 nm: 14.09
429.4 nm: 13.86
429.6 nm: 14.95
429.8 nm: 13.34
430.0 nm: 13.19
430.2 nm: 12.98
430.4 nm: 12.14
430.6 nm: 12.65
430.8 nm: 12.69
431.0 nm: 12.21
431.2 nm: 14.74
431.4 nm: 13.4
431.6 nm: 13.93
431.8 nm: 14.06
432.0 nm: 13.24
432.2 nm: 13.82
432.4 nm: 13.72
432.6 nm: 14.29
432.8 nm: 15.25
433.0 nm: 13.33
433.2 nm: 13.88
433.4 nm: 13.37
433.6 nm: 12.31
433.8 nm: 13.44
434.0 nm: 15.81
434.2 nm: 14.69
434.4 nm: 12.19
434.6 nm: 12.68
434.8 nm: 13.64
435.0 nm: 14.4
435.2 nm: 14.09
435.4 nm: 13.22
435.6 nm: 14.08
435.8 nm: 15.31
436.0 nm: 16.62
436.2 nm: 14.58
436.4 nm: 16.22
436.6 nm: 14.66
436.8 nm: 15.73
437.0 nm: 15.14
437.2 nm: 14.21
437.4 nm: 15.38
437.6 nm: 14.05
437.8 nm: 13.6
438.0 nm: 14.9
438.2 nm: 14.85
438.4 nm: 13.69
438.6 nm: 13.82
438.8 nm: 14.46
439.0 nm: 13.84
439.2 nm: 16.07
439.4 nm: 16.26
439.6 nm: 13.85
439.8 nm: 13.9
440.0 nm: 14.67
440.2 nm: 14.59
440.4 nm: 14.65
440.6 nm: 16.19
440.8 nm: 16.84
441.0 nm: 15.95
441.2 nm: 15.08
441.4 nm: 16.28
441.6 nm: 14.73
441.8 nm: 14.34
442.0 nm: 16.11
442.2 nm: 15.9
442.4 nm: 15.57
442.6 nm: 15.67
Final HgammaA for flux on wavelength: 0.04 nm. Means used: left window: 13.6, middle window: 14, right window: 14.9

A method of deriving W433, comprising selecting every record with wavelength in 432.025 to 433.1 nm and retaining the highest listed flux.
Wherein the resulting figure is 15.25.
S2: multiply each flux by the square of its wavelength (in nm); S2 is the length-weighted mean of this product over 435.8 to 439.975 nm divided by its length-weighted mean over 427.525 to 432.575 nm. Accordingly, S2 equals 1.12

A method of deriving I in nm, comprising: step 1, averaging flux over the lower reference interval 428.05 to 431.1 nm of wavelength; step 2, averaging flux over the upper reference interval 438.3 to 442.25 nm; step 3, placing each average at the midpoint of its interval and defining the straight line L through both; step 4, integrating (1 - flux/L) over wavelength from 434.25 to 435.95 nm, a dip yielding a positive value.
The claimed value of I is 0.060 nm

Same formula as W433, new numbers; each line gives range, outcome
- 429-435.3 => 15.81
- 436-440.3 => 16.62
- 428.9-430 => 15.8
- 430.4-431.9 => 14.74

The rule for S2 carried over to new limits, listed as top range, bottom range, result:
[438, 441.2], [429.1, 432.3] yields 1.15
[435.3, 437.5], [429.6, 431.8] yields 1.16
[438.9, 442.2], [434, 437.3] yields 1.07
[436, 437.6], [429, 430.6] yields 1.15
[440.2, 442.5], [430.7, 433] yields 1.18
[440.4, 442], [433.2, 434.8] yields 1.19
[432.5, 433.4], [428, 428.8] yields 1.04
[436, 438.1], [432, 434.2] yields 1.09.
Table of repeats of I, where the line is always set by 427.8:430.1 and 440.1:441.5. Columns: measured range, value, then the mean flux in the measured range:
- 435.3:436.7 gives 0.01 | 15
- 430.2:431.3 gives 0.11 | 12.9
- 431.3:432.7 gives 0.07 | 13.8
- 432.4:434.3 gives 0.08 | 14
